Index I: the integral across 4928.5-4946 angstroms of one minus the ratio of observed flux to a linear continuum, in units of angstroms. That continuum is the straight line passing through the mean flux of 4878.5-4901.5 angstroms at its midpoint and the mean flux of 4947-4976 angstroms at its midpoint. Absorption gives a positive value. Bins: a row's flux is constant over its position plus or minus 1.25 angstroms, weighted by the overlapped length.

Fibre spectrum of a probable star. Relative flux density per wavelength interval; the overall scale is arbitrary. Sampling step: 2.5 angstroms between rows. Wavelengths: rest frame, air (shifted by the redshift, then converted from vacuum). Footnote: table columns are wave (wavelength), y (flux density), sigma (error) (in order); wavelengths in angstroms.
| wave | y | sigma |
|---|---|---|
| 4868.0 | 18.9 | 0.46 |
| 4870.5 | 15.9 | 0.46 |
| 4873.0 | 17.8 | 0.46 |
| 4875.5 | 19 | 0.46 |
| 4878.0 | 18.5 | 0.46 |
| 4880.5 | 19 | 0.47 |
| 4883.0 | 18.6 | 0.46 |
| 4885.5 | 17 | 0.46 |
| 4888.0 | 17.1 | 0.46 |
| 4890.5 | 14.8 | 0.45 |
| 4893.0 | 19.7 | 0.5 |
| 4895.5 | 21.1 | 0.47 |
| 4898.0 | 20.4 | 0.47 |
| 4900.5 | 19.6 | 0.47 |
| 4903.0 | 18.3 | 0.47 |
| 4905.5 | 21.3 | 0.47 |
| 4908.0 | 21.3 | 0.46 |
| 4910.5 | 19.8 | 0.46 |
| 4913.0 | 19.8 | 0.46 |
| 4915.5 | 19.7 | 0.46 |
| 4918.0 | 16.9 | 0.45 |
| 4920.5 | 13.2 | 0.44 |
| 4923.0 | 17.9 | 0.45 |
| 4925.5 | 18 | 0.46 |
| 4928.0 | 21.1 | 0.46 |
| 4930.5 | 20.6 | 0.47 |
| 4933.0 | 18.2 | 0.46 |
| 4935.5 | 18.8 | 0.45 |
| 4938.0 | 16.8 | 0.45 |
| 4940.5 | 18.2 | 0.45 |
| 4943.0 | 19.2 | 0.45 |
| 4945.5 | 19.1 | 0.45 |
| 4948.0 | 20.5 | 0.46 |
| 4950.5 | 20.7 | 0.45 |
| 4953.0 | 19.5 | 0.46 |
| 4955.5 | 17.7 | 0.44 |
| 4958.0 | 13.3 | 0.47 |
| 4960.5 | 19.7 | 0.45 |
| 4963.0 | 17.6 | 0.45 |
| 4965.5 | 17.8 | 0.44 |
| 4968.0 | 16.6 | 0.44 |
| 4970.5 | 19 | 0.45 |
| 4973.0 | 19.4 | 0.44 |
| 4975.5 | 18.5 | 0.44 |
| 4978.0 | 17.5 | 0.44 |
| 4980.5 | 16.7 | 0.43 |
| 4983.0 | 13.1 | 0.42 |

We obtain -0.35 angstroms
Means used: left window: 18.6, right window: 18.3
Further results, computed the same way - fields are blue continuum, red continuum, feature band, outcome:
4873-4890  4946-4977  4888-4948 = -2.2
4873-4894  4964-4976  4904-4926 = -0.8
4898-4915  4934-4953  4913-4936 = 1.4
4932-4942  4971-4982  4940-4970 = -0.6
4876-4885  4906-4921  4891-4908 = -1.1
